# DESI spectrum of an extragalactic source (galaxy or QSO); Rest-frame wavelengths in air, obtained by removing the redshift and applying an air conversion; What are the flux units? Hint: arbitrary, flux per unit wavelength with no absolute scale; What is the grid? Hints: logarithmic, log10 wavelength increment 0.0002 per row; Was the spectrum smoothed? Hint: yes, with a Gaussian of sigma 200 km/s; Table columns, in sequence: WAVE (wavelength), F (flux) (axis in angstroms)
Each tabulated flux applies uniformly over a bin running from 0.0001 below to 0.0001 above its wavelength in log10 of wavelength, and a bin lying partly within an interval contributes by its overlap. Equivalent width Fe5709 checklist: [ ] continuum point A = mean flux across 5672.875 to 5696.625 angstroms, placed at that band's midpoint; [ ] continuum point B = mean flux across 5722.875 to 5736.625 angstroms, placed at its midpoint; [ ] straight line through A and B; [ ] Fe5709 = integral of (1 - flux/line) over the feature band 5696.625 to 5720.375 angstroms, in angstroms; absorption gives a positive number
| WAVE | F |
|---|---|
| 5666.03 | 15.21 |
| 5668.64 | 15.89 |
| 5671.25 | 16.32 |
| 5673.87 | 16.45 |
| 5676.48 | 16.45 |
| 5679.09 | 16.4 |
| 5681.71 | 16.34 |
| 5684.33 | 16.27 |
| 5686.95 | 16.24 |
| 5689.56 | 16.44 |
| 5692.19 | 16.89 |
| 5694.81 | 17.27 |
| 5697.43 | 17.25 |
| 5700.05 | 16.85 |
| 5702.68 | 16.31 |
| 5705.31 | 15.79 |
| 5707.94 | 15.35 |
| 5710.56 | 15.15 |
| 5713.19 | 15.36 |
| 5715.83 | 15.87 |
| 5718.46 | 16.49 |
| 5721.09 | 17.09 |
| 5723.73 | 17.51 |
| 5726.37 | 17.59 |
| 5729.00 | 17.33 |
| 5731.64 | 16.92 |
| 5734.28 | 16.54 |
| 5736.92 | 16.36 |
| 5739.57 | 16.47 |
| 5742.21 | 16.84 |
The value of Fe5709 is 1.1 angstroms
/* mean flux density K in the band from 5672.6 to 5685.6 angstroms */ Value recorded 16.4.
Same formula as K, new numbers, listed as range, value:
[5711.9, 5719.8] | 15.9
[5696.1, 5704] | 16.8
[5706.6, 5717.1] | 15.4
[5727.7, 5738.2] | 16.8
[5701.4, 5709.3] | 15.8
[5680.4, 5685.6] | 16.3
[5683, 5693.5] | 16.5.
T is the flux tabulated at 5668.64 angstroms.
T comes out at 15.89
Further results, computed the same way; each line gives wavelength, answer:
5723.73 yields 17.51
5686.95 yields 16.24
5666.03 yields 15.21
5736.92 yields 16.36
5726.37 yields 17.59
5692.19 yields 16.89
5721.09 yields 17.09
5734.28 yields 16.54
